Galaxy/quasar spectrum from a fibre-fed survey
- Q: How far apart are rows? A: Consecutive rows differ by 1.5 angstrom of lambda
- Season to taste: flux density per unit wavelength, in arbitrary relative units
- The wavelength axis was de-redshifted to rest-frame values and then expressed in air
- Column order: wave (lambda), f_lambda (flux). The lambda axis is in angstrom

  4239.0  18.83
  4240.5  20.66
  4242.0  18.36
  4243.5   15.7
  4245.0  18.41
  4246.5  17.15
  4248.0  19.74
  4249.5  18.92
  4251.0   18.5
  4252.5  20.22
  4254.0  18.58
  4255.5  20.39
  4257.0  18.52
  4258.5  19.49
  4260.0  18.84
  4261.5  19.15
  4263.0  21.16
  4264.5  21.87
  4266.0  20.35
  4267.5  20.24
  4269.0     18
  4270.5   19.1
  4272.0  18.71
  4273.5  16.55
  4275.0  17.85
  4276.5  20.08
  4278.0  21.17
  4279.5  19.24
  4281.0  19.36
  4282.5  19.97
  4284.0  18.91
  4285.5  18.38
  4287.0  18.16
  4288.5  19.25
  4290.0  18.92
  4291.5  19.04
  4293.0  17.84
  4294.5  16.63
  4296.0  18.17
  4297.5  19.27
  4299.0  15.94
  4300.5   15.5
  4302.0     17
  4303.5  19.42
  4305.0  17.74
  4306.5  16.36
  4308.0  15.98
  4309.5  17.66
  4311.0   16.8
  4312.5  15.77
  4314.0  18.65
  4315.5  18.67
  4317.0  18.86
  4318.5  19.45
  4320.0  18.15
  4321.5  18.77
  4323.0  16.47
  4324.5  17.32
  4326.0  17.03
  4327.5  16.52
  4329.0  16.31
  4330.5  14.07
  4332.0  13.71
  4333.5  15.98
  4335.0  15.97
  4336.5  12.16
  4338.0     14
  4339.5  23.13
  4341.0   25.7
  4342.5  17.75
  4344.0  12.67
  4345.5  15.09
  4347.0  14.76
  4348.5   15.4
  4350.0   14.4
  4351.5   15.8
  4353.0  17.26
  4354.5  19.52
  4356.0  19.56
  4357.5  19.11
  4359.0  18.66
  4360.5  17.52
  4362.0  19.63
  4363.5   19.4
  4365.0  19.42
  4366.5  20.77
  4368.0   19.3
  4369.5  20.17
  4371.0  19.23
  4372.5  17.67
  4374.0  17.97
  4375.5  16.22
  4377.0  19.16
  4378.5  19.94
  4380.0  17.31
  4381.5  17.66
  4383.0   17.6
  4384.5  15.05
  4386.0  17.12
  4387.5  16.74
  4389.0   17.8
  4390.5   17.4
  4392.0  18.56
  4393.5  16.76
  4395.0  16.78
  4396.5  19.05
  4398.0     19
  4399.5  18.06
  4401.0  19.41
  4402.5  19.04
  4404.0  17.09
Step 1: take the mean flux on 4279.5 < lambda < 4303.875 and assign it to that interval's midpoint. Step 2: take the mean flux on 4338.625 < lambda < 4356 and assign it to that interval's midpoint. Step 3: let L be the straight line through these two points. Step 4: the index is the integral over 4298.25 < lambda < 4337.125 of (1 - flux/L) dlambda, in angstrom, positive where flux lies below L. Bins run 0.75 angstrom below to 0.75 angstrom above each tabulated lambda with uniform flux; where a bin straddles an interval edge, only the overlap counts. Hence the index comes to 2.4 angstrom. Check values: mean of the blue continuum 18.2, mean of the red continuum 17.5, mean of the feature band 16.8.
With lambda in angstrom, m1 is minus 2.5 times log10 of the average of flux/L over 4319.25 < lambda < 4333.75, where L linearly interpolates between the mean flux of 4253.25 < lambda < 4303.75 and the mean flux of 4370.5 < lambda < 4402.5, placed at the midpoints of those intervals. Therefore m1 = 0.122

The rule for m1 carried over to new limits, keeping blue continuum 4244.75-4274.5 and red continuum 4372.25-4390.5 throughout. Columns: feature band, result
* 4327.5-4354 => 0.12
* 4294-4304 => 0.08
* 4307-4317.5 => 0.06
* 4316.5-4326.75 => 0.02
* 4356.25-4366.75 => -0.08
